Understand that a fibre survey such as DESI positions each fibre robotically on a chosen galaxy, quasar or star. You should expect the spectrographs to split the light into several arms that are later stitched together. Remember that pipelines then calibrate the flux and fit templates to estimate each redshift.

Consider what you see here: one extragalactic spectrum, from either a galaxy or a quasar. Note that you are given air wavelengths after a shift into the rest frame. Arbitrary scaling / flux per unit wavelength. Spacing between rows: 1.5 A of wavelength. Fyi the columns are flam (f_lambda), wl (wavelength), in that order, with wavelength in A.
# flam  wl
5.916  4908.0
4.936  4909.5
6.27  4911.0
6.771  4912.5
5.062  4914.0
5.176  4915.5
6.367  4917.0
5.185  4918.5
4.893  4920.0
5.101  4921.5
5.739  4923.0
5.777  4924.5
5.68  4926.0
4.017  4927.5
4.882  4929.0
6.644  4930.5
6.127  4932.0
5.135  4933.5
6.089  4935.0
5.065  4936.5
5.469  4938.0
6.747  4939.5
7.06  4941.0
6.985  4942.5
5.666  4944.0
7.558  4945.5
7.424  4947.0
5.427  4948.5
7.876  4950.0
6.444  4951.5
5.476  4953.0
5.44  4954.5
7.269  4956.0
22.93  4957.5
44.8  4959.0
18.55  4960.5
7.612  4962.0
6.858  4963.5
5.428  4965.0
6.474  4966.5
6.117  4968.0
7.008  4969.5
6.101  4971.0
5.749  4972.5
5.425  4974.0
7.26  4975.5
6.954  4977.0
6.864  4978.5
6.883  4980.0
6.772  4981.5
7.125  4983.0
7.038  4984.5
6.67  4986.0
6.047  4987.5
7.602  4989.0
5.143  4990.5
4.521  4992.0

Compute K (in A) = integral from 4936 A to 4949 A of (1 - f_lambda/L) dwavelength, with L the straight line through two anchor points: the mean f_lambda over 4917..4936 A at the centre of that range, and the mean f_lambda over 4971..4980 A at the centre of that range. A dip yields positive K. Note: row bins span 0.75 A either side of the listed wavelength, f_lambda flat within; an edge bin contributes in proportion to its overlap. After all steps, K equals -1.40 A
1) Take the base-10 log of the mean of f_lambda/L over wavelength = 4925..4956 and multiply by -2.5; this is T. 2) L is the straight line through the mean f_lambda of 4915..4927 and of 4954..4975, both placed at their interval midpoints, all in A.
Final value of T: 0.29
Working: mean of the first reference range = 5.47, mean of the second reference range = 11.1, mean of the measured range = 6.09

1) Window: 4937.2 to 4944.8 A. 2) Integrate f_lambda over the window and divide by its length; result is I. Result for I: 6.38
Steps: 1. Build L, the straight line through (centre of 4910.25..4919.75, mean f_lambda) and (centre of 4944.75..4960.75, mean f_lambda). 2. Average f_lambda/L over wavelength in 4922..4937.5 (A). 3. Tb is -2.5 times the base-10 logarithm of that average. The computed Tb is 0.45 mag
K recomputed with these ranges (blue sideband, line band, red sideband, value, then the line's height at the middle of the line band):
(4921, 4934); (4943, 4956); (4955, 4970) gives 4.8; 10.4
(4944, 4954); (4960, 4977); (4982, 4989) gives -1.6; 6.71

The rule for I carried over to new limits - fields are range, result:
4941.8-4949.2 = 6.62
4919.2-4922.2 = 5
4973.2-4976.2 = 6.32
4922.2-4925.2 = 5.75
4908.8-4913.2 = 6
